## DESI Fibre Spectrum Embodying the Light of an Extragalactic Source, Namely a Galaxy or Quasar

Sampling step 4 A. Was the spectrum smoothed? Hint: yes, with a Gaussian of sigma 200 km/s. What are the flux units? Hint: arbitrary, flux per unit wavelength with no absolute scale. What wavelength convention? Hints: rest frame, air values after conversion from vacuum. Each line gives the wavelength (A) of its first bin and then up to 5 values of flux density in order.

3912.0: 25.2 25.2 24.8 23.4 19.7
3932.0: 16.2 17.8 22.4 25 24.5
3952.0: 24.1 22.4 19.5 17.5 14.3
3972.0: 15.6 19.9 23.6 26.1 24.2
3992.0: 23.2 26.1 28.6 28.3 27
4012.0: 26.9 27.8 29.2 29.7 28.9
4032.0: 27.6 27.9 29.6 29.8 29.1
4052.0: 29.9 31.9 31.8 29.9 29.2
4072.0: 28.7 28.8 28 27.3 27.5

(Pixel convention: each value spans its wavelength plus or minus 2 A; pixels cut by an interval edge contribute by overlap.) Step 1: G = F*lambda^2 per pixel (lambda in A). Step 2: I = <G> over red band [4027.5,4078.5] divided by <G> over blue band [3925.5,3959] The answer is 1.45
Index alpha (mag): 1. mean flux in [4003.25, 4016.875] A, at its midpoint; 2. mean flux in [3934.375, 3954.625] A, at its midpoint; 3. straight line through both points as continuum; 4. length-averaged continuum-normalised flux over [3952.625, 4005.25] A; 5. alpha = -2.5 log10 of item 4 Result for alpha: 0.14 mag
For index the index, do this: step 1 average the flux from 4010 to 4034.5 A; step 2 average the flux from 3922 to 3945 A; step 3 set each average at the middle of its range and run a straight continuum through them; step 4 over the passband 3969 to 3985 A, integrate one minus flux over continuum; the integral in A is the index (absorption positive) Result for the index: 2.5 A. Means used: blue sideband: 20.6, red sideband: 28.3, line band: 20.6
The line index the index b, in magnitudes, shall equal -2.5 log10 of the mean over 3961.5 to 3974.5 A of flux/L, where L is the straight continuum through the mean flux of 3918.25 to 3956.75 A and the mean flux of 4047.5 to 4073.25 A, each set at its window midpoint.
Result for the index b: 0.43 mag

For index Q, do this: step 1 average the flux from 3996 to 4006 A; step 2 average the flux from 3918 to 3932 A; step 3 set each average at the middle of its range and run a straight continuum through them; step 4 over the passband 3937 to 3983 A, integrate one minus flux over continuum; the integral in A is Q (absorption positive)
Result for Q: 6.8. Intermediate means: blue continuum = 21.7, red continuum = 28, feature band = 20.9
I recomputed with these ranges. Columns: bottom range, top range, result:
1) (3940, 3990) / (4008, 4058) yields 1.40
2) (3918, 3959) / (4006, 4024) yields 1.32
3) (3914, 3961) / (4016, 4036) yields 1.35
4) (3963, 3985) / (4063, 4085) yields 1.56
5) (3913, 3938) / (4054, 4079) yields 1.51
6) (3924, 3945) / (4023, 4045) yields 1.49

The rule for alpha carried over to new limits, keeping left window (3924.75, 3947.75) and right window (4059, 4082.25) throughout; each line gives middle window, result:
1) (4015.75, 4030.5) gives -0.11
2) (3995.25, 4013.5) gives -0.10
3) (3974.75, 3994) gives 0.01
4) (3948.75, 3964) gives 0.02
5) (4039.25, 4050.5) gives -0.07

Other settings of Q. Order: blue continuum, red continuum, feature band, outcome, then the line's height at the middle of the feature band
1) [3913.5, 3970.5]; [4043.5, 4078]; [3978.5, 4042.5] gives -2.43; 26.2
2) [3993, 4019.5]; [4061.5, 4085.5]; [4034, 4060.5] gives -1.57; 28.2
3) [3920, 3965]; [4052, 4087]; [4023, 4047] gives -1.46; 27.2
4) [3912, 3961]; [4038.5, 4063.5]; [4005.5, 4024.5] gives -0.13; 27.8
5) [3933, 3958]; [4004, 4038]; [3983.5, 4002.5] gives 0.26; 26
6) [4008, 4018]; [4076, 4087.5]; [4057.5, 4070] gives -1.21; 27.7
